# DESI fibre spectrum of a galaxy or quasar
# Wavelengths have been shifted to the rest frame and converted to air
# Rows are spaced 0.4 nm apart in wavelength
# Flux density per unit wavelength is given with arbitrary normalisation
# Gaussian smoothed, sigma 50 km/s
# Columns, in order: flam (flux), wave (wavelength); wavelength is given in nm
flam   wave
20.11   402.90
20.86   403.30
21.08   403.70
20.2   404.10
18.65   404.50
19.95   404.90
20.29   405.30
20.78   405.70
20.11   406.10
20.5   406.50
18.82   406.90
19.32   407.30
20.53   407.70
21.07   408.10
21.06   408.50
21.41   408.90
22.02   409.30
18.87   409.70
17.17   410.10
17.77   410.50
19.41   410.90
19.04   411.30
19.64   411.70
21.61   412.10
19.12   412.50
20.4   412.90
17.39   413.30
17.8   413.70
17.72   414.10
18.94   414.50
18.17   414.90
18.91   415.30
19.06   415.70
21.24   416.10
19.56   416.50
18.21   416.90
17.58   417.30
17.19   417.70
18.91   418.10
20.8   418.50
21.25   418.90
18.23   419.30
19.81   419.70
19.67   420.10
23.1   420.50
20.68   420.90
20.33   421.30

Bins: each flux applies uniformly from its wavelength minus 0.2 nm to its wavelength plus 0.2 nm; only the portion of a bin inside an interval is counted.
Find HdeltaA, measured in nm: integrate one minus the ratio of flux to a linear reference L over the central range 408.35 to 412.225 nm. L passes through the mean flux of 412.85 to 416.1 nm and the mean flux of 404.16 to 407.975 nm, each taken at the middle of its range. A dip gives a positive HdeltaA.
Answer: -0.10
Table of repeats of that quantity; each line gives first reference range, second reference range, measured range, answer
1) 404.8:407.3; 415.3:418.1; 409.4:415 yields 0.136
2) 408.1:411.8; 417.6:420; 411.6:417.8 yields 0.203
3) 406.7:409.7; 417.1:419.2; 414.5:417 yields 0.029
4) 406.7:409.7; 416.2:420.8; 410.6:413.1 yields 0.046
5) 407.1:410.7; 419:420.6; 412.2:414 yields 0.107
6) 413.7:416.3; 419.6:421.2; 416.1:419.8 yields 0.150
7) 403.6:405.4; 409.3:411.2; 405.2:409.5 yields -0.266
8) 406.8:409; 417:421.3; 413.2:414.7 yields 0.152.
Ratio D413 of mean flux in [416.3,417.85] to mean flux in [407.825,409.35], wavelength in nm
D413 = 0.85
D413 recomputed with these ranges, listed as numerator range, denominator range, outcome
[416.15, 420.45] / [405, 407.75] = 0.97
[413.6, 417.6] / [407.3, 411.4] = 0.94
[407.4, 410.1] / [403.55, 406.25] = 1.02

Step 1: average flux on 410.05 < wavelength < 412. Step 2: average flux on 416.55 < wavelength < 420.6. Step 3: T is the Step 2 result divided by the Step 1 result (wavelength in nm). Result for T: 1.0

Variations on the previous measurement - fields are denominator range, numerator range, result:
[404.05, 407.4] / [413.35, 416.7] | 0.95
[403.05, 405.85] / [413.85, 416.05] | 0.92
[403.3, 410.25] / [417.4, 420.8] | 0.98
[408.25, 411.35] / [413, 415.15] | 0.92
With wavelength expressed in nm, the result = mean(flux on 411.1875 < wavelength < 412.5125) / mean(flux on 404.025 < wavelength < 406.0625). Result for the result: 1.0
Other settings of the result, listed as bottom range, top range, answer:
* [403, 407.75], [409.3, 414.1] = 0.95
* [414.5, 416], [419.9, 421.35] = 1.11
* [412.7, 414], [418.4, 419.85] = 1.08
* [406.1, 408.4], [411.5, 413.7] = 0.97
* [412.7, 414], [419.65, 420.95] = 1.13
